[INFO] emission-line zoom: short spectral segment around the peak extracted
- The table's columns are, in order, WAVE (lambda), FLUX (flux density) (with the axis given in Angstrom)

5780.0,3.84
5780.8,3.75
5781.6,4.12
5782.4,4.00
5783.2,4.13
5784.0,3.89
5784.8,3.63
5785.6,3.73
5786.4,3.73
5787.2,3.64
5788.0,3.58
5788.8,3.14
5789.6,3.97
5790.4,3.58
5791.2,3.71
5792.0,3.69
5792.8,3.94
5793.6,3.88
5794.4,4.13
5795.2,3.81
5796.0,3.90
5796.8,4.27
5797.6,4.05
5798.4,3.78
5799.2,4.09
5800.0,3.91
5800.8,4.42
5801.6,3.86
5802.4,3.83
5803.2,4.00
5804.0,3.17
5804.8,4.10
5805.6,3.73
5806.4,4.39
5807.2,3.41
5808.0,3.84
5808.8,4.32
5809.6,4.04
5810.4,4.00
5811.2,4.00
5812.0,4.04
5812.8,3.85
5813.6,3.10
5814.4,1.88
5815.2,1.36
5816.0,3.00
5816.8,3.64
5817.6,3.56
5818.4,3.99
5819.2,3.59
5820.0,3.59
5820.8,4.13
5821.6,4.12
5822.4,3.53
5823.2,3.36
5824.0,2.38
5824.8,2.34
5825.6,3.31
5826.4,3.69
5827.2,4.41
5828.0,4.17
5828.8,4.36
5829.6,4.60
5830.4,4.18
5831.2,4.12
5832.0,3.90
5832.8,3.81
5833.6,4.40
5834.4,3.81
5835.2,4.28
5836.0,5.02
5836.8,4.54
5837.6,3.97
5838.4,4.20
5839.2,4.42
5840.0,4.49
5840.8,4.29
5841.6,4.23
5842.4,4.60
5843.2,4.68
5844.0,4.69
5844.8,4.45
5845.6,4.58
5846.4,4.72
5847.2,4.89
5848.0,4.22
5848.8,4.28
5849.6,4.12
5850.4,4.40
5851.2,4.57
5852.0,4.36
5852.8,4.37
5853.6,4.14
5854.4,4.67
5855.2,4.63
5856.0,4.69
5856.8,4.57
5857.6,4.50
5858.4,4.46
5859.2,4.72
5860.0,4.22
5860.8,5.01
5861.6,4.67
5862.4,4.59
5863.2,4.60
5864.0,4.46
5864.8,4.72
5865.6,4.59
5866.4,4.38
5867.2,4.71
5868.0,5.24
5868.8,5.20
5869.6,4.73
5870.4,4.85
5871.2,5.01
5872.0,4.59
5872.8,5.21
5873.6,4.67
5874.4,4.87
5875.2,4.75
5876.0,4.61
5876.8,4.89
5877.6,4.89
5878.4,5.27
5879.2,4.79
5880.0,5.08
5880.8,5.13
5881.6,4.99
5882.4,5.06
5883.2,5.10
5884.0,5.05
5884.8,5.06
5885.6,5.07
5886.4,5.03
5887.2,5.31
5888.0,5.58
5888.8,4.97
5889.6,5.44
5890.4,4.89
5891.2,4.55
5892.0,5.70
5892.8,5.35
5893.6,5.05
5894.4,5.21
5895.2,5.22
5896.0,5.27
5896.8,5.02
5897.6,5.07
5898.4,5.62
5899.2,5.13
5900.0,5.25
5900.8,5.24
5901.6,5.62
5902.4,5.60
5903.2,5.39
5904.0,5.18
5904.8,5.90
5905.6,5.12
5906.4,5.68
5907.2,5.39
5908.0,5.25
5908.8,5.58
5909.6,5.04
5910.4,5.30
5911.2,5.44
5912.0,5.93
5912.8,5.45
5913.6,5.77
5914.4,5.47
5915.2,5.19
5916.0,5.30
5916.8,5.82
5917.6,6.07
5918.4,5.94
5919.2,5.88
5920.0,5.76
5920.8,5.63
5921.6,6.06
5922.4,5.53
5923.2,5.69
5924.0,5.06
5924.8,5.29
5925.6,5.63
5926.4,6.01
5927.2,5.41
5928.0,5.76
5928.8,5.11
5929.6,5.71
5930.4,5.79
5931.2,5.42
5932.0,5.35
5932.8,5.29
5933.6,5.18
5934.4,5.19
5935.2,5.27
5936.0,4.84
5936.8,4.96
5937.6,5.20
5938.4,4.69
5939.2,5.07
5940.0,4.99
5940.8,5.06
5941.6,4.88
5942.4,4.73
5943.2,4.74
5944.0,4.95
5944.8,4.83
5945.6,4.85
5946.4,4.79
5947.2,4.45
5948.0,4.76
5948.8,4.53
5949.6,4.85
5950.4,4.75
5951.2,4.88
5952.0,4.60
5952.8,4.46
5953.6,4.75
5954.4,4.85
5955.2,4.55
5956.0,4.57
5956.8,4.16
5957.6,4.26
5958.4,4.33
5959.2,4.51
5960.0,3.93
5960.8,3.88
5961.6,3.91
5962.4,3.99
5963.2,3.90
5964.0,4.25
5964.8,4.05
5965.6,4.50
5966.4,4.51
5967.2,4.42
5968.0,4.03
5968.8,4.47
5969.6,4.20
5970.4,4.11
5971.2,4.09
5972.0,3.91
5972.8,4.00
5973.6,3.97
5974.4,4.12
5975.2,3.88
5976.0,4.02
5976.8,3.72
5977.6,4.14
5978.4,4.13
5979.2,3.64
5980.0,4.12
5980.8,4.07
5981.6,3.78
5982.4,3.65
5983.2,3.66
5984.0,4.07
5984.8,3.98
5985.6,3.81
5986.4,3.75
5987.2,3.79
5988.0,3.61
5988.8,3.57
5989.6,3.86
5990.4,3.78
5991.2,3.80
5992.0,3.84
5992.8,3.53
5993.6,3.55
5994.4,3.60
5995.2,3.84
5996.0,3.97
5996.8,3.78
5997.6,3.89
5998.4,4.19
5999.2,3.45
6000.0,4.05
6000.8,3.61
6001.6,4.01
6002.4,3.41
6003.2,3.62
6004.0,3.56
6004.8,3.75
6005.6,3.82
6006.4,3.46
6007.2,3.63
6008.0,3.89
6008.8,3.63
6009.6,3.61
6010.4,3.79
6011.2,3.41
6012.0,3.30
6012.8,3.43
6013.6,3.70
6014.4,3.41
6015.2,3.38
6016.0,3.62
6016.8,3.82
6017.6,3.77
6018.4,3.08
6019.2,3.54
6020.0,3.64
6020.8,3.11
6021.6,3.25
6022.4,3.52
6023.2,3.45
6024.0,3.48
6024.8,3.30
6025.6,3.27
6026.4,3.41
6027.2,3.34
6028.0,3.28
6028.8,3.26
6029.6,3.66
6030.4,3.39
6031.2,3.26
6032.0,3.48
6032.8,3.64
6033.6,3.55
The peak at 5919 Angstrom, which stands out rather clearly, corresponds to C IV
